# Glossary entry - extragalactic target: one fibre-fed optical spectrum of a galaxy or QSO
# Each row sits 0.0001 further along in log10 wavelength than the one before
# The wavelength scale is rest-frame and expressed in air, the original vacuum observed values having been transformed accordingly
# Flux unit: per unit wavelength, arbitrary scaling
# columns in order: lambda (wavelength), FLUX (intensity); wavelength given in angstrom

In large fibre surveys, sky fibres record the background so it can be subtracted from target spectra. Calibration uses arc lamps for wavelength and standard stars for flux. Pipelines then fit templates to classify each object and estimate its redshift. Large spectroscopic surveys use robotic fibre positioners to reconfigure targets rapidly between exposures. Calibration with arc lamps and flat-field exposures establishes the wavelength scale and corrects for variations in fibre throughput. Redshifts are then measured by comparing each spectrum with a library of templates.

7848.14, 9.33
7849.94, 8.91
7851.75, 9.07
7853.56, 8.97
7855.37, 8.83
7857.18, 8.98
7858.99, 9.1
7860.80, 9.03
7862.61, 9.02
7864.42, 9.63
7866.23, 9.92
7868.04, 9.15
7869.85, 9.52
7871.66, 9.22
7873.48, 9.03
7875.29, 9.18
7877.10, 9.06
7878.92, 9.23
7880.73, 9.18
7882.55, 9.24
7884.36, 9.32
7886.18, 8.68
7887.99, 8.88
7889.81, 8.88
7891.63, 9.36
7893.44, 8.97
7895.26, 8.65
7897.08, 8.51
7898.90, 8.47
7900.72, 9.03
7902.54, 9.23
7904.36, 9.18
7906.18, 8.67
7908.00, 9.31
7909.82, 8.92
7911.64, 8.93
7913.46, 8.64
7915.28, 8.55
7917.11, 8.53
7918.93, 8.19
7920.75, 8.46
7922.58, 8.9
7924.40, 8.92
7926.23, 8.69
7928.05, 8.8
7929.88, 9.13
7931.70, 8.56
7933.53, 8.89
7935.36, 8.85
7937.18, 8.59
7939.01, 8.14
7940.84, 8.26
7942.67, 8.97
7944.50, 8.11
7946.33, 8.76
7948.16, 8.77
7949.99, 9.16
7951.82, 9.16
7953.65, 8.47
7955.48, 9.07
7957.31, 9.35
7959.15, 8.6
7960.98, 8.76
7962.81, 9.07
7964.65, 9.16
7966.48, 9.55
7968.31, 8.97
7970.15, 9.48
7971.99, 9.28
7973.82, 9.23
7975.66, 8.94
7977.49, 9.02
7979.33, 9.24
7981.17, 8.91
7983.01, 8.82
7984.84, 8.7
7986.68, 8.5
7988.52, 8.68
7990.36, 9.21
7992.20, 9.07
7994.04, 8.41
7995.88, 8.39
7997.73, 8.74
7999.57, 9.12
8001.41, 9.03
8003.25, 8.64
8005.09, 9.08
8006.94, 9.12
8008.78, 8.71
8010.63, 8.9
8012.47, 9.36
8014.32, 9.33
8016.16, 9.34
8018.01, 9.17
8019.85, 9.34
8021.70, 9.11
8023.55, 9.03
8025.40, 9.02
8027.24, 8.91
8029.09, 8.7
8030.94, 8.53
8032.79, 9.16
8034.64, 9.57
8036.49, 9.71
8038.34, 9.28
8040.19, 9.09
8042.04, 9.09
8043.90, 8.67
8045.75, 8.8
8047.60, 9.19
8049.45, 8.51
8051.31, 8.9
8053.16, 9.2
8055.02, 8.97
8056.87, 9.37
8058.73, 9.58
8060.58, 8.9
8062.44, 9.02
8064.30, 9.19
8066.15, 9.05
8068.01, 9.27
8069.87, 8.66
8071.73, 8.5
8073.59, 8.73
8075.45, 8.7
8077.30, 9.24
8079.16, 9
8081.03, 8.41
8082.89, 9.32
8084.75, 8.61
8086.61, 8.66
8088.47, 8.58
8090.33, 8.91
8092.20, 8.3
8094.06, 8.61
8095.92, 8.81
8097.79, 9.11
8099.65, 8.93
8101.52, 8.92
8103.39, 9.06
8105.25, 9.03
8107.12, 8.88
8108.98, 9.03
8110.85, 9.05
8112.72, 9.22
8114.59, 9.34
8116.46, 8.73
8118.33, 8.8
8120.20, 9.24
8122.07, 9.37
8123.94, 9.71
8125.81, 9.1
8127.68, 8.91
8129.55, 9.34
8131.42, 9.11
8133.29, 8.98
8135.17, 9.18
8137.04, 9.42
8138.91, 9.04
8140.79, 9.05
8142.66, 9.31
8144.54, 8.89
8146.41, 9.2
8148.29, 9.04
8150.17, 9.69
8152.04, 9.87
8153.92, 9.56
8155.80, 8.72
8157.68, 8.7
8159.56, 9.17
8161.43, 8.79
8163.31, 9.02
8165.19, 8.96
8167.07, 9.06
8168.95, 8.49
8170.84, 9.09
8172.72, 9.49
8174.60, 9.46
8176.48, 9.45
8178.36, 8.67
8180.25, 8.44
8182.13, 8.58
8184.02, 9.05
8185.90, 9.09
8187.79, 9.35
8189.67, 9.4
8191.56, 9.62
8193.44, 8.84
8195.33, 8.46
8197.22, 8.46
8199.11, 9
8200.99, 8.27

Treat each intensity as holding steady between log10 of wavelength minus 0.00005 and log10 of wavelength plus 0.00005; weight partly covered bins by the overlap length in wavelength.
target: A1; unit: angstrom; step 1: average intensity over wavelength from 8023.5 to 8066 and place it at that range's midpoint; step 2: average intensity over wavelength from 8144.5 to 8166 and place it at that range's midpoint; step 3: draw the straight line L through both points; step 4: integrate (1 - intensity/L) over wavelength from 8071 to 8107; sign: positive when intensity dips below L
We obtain 1.1 angstrom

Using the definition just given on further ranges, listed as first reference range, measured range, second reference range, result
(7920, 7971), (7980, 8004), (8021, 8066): 0.4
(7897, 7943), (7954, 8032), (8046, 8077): -1.0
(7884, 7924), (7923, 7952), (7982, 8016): 0.4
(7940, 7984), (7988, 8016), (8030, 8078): 0.2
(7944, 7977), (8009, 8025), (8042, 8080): -0.3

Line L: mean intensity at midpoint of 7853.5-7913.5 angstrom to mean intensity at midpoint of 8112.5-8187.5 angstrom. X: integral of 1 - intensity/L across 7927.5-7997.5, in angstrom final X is 1.61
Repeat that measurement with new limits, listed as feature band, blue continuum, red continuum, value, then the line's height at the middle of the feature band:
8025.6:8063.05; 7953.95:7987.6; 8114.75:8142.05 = 0.1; 9.08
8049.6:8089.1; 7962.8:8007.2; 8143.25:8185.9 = 0.3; 9.01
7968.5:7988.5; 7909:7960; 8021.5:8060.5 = -0.3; 8.87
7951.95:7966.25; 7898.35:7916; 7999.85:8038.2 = 0.0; 8.99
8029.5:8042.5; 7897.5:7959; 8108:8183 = -0.4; 8.94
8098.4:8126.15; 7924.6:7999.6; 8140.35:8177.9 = 0.0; 9.08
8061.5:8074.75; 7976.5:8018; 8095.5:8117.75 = 0.1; 8.98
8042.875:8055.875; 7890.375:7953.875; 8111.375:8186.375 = 0.1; 8.96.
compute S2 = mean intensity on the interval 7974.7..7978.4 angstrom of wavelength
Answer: 8.99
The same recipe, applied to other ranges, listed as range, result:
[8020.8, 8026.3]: 9.04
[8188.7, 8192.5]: 9.52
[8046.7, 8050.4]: 8.84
